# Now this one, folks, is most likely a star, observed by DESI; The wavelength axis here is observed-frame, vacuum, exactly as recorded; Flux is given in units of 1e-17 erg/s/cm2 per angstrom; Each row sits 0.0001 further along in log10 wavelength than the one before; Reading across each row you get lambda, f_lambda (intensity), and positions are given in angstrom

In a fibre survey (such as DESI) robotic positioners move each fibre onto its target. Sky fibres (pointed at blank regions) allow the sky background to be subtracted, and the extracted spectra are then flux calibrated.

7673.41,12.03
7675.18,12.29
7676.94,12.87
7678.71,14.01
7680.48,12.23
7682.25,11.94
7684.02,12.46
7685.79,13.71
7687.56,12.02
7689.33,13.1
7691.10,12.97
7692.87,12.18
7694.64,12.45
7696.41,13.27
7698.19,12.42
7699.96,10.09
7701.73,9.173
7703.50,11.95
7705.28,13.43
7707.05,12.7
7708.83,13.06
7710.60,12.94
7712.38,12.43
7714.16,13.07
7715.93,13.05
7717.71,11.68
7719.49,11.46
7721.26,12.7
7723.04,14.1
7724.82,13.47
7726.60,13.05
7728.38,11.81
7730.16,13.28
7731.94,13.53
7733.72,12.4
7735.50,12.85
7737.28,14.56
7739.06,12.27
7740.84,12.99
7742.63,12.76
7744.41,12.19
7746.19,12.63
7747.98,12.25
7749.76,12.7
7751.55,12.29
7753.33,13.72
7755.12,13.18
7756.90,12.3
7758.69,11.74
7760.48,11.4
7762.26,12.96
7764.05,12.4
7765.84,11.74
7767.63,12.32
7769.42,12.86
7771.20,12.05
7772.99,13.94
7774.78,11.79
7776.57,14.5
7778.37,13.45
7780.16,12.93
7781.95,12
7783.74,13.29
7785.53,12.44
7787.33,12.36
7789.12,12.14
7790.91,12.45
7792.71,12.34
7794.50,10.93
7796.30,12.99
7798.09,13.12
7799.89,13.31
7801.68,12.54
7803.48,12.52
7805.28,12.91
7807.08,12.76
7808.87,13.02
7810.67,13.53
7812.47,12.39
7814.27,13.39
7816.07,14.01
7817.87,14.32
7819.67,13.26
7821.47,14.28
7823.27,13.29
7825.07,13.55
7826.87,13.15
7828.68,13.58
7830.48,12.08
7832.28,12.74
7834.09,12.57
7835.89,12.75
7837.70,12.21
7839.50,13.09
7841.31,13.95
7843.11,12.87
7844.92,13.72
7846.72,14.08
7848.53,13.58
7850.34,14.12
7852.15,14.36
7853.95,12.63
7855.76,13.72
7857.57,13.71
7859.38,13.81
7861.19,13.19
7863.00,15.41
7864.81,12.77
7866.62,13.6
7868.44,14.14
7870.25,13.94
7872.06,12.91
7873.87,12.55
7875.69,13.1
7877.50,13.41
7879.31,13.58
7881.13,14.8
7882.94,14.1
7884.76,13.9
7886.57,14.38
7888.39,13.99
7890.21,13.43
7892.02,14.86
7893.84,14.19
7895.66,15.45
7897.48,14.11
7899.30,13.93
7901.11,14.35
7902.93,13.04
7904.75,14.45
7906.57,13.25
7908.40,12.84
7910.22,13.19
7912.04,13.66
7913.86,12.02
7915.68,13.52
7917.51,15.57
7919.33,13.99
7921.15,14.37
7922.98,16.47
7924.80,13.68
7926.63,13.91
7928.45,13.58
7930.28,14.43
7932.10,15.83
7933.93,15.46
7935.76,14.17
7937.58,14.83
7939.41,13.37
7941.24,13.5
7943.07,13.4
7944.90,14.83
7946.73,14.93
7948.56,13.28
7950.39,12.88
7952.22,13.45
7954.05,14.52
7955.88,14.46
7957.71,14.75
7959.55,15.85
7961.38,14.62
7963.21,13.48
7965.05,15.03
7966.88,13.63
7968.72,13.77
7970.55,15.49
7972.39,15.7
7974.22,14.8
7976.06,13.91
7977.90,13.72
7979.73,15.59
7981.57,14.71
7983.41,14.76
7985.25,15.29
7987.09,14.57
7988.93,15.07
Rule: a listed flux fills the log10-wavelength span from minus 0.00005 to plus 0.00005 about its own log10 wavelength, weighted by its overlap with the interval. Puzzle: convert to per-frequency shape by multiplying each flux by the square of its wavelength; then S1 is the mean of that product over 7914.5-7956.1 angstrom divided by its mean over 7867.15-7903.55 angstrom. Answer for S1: 1.0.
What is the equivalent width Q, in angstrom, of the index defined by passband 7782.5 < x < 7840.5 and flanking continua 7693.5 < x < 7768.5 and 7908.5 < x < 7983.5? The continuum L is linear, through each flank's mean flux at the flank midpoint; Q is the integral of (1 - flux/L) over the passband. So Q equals 1.3 angstrom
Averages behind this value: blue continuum 12.5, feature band 12.9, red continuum 14.3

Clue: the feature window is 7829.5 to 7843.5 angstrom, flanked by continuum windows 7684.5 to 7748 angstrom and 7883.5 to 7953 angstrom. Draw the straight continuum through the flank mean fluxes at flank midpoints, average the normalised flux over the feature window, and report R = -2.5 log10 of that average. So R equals 0.06 mag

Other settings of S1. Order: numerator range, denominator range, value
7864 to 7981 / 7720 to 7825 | 1.14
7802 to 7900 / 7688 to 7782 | 1.11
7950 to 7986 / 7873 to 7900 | 1.06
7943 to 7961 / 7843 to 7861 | 1.07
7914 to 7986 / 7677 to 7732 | 1.22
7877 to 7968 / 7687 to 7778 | 1.18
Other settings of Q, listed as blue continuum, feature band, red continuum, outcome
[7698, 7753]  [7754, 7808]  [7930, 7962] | 1.78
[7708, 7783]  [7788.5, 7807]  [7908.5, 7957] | 0.81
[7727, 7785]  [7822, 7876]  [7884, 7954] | 0.45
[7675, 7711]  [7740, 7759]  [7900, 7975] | 0.31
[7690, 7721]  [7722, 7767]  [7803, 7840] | -0.67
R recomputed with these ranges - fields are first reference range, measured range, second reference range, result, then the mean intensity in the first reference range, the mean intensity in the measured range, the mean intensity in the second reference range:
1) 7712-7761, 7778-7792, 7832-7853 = 0.035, 12.7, 12.6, 13.3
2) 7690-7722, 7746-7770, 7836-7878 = 0.022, 12.3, 12.4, 13.5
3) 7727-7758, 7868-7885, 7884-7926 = 0.015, 12.8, 13.6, 14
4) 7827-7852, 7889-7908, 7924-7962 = -0.020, 13.2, 14.1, 14.3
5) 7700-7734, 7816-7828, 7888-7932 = -0.025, 12.5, 13.7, 14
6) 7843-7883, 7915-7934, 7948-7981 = -0.036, 13.7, 14.6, 14.4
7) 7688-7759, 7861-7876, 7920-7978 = 0.017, 12.6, 13.5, 14.4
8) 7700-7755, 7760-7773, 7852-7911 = 0.046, 12.7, 12.4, 13.8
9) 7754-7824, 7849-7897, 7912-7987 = -0.017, 12.8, 13.8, 14.4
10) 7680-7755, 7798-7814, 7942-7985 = 0.030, 12.6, 12.9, 14.4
